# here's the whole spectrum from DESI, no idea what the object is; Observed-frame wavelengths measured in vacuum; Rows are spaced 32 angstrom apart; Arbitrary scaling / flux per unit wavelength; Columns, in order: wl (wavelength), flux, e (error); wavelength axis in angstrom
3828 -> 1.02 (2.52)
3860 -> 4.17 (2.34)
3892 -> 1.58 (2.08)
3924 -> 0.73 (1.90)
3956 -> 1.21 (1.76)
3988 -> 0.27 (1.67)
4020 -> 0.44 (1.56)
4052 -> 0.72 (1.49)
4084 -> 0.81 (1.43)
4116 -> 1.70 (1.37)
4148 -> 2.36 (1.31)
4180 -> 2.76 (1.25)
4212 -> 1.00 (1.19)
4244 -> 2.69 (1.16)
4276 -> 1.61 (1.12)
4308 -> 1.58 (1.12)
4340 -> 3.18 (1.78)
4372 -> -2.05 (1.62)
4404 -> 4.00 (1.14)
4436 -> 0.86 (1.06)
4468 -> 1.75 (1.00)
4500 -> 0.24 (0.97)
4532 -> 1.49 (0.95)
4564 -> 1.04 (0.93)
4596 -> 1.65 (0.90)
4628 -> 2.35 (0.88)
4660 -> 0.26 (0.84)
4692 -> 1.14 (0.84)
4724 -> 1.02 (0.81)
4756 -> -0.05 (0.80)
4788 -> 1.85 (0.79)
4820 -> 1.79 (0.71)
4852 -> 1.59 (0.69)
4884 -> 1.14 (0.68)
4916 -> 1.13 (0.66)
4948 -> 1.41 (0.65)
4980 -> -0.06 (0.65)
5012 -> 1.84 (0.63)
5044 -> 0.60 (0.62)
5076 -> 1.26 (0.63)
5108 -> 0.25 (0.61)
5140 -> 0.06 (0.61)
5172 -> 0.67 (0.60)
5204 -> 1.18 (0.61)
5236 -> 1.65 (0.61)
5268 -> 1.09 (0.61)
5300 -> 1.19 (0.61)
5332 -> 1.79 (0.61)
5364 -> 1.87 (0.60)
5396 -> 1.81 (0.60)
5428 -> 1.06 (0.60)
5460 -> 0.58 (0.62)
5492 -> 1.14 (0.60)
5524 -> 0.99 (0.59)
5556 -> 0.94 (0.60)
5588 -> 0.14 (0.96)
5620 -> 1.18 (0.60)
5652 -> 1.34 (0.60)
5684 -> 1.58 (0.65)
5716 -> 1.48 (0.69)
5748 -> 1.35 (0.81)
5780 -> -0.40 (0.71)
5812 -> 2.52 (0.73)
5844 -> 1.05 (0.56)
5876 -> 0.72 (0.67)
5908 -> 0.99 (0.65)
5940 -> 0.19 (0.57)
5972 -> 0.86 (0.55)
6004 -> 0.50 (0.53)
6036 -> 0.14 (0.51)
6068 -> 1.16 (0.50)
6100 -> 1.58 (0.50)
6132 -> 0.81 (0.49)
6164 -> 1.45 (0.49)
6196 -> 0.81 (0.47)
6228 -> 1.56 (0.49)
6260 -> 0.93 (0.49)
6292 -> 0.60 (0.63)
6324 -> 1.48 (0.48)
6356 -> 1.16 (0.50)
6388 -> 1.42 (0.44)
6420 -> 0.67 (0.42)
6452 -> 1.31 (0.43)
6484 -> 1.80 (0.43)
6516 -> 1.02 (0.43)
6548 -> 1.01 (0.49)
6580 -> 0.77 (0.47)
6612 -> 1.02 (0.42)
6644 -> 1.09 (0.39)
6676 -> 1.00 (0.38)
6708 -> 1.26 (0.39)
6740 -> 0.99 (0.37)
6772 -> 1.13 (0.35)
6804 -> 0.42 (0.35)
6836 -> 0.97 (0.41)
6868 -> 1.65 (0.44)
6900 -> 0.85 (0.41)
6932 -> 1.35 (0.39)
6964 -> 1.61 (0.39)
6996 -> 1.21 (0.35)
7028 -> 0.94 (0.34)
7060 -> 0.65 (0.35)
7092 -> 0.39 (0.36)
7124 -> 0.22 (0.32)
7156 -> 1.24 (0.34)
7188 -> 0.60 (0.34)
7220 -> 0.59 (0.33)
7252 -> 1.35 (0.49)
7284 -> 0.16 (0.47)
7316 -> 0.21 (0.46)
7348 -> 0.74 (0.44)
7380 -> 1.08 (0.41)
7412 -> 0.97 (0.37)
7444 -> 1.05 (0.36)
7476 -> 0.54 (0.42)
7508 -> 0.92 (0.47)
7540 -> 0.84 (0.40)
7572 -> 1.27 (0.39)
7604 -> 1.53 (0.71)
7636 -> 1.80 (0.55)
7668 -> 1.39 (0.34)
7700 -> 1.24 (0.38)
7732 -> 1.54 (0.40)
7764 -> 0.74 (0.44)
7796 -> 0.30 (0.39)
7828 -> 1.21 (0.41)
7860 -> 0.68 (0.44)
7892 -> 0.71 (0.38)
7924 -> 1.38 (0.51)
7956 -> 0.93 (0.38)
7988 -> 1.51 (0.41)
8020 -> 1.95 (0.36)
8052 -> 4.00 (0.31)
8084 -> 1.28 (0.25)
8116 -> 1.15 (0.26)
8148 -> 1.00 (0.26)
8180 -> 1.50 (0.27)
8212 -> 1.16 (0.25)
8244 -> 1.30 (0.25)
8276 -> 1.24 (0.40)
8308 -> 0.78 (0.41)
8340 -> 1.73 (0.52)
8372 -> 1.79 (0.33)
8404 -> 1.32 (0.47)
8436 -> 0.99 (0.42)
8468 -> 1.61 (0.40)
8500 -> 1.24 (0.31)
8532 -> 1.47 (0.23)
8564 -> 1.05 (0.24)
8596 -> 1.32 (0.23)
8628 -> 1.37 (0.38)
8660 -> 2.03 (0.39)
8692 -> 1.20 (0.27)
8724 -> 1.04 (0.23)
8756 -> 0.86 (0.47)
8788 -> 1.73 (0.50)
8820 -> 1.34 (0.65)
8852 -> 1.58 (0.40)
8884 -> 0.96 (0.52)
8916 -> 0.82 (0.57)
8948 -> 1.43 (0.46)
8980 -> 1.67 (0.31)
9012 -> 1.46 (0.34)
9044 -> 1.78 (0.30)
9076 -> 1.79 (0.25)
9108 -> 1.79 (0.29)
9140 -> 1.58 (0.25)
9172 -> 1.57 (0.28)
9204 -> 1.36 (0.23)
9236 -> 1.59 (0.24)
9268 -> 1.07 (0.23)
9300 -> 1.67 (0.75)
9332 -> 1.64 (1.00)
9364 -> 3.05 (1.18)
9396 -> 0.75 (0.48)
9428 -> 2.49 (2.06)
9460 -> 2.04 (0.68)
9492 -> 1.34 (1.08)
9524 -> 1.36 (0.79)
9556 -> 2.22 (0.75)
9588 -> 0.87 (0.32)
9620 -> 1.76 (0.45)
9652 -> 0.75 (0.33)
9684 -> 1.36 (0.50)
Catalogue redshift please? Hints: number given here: 1.157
